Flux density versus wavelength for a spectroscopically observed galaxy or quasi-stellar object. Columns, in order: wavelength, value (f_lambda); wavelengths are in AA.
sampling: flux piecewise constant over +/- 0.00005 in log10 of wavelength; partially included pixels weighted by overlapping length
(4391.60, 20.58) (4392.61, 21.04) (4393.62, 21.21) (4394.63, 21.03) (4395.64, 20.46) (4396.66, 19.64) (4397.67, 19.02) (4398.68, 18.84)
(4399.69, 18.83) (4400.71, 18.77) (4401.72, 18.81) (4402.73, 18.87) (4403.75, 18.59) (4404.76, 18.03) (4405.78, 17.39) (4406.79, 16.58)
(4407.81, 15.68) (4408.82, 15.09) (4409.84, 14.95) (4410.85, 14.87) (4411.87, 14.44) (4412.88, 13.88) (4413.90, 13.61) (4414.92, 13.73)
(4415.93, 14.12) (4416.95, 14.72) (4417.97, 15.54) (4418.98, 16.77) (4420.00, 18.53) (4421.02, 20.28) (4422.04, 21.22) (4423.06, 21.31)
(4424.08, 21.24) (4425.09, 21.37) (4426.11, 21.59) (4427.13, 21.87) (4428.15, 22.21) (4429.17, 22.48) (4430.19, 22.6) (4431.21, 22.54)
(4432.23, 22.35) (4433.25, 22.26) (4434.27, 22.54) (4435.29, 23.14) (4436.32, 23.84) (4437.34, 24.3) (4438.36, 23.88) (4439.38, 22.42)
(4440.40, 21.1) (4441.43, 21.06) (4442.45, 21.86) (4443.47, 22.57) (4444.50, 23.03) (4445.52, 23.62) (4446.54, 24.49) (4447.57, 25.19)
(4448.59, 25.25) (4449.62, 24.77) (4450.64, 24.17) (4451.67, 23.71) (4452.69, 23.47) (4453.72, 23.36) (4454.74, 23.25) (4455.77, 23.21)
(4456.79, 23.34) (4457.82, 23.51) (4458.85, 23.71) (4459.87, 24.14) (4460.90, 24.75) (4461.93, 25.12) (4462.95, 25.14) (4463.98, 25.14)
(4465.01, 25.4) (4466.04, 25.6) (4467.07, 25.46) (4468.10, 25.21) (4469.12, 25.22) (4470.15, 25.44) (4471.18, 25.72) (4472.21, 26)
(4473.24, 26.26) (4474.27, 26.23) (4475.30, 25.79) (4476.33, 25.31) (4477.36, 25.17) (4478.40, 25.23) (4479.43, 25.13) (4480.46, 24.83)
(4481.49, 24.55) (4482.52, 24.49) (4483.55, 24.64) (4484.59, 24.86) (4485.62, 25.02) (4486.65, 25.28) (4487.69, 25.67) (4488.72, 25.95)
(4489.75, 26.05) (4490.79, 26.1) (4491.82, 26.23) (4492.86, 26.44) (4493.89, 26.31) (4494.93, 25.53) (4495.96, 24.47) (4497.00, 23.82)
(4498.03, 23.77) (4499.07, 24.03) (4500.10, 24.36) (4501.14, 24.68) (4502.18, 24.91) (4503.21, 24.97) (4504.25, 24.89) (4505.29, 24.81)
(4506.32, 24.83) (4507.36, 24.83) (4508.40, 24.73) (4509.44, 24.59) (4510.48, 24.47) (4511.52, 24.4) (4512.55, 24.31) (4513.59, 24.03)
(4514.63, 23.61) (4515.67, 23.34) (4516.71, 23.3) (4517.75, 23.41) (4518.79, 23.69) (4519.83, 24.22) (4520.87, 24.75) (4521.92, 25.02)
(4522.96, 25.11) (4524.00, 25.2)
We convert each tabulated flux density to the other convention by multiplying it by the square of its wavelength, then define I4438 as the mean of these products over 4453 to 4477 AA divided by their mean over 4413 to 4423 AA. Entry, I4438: 1.5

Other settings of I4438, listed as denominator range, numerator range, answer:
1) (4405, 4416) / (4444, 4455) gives 1.63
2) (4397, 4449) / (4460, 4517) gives 1.30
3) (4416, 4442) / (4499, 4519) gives 1.19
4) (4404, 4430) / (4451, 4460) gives 1.35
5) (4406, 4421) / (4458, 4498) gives 1.69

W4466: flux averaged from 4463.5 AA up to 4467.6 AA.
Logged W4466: 25.4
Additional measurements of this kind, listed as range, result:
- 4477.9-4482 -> 25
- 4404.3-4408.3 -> 16.9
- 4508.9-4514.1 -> 24.4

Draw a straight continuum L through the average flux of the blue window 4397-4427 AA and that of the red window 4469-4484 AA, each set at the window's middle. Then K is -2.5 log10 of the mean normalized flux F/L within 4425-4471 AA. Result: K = -0.08 mag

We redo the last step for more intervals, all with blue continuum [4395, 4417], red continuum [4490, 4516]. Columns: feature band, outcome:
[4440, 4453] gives -0.16 mag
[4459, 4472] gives -0.16 mag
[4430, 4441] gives -0.18 mag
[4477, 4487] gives -0.08 mag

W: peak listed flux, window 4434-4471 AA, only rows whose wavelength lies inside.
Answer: 25.6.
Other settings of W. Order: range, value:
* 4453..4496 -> 26.44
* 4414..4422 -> 20.28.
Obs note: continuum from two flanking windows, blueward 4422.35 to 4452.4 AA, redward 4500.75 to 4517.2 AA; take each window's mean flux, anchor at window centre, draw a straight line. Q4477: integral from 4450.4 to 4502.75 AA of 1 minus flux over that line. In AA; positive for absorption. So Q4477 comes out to -2.69 AA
